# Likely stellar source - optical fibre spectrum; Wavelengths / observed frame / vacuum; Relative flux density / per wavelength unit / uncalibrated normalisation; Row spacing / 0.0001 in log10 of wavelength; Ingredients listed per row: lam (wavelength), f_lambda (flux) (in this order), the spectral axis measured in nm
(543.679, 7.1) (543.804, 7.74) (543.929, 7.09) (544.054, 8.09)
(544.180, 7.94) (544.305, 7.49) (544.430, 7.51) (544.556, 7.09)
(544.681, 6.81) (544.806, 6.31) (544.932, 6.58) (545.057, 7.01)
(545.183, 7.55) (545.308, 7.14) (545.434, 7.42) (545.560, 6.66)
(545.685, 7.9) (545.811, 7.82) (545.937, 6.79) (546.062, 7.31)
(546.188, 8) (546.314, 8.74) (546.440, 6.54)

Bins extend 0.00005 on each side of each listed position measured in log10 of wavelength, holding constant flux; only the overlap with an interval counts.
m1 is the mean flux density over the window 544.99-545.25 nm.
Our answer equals 7.28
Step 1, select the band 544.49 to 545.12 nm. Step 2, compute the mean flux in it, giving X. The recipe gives 6.76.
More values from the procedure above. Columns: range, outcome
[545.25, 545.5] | 7.25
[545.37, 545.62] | 7.02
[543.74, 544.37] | 7.68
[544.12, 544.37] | 7.73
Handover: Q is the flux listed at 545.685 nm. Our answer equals 7.9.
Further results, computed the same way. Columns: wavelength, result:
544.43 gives 7.51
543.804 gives 7.74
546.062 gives 7.31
